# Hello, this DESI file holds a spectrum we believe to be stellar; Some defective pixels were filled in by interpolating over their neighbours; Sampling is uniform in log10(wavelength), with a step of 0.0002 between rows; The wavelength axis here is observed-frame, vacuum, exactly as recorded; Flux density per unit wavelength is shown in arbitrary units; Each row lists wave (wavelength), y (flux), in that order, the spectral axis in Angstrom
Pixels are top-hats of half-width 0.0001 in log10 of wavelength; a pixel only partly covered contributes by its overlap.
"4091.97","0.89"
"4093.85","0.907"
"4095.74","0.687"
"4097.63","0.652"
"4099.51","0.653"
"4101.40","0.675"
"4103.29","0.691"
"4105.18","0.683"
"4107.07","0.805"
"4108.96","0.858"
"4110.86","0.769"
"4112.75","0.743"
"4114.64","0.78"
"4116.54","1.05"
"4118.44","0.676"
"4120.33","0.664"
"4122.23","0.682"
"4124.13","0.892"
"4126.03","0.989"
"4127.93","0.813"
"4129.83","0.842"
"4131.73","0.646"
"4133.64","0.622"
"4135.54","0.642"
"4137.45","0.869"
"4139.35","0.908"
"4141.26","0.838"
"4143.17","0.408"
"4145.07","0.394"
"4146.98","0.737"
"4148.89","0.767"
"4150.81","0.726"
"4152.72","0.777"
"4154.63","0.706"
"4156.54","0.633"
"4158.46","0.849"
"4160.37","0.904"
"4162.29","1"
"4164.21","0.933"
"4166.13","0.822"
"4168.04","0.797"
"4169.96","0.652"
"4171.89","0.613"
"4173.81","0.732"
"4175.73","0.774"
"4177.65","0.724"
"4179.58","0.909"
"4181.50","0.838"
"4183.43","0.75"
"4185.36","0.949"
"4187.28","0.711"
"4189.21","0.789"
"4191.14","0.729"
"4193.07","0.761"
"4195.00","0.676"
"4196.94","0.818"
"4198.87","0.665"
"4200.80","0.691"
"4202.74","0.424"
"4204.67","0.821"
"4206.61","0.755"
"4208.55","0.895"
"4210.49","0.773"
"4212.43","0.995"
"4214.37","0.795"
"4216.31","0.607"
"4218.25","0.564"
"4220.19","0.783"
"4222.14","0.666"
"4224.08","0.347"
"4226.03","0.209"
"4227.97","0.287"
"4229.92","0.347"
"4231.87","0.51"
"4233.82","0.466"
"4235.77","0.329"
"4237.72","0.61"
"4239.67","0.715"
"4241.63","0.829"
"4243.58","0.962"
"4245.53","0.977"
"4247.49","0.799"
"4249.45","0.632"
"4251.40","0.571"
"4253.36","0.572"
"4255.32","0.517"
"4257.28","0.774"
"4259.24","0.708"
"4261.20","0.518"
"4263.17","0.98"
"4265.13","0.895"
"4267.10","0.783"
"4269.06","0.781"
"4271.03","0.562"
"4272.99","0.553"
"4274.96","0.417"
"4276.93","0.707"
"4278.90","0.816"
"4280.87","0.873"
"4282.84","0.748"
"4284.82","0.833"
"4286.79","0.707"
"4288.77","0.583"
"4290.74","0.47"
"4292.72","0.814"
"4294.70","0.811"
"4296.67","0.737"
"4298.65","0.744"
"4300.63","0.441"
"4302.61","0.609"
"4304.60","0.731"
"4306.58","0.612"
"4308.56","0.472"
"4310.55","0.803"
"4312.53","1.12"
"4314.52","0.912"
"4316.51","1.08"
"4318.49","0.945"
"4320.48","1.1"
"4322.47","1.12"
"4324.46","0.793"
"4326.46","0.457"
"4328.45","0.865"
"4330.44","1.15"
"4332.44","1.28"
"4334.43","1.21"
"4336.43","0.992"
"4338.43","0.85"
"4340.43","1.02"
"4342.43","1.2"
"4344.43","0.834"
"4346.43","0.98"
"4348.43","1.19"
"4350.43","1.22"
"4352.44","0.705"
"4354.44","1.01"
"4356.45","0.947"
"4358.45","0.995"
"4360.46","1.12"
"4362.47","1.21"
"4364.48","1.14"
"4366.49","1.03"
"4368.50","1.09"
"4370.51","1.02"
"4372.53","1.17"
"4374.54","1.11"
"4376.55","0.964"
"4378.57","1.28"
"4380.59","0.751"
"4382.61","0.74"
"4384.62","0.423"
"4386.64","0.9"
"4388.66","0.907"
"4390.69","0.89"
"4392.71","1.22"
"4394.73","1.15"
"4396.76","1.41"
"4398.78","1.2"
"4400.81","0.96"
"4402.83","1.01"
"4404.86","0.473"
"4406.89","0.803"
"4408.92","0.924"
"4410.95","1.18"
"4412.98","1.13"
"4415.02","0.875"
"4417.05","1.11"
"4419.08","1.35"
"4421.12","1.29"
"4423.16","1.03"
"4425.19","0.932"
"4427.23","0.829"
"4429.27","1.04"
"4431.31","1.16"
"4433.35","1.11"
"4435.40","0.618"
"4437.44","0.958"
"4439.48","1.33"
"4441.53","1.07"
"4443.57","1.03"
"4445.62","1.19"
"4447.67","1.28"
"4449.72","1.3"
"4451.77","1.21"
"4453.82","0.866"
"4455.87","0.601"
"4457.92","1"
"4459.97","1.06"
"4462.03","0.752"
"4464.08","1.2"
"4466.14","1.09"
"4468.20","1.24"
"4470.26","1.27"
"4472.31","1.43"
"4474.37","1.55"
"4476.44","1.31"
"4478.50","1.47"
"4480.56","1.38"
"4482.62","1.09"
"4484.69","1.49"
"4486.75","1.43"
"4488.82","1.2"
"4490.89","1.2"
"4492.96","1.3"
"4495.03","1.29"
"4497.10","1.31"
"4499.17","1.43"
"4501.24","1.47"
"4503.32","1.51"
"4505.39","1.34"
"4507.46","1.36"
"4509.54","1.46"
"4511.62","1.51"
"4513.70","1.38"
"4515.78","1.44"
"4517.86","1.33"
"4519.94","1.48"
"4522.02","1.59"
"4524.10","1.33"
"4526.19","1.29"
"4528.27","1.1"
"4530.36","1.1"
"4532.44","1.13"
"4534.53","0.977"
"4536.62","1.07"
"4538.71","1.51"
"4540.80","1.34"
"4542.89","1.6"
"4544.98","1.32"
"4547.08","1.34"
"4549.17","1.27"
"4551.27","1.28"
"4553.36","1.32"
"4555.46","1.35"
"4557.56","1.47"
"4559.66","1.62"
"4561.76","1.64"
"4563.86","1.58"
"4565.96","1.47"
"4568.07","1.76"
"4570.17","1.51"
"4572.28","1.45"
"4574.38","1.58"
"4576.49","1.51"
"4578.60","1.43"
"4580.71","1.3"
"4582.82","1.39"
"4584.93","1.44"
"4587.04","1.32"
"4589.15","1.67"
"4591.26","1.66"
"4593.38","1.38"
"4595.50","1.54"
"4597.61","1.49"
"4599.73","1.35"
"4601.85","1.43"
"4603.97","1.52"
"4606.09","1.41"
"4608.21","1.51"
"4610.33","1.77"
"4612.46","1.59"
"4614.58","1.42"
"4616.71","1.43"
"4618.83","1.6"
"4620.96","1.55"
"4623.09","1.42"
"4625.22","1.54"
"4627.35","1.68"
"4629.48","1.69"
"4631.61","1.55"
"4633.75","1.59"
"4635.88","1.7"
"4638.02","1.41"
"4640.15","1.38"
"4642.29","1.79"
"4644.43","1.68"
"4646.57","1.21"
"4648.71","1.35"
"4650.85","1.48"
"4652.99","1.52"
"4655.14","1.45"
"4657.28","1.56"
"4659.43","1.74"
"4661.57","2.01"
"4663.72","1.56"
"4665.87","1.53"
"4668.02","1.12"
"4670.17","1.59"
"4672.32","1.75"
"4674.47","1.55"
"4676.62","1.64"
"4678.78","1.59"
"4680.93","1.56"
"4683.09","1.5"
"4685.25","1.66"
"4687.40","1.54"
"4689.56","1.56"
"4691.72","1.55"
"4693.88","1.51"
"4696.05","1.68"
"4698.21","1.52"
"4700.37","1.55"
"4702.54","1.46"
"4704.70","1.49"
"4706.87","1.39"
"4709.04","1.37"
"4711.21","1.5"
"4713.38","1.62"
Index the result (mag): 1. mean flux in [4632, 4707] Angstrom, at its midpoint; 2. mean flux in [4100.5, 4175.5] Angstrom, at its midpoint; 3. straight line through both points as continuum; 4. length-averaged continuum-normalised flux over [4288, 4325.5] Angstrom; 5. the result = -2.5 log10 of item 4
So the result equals 0.28 mag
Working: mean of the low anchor 0.759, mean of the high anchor 1.55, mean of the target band 0.785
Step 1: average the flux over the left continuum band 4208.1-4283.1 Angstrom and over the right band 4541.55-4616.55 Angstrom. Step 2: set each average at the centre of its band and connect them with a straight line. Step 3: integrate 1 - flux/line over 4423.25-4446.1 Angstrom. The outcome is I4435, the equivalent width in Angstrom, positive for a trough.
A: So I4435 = 2.10 Angstrom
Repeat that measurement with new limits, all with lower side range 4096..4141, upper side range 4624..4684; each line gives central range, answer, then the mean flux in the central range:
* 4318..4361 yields 3.7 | 0.999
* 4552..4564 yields -0.6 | 1.49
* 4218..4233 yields 7.5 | 0.459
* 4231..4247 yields 4.5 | 0.68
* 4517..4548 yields 1.8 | 1.3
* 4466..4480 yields -0.7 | 1.35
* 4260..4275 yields 4.3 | 0.703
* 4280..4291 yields 3.2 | 0.716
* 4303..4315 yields 3.3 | 0.761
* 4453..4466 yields 3.5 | 0.926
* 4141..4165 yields 2.3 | 0.74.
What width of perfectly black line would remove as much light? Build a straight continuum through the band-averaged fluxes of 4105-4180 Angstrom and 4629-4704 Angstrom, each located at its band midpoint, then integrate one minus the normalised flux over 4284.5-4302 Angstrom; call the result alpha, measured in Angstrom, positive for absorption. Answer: 5.6 Angstrom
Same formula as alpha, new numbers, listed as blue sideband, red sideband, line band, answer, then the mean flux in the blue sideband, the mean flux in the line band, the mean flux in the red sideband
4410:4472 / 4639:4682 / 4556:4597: -4.2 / 1.07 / 1.51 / 1.55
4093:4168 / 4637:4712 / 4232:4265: 8.7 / 0.762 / 0.686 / 1.54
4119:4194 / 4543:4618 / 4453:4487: 2.8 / 0.764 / 1.19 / 1.47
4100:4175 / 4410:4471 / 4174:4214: 2.2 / 0.758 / 0.772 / 1.07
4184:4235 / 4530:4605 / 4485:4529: -2.7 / 0.654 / 1.37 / 1.42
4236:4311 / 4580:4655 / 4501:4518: -2.3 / 0.697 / 1.42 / 1.51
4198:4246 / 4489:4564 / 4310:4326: -2.0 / 0.637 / 0.971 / 1.36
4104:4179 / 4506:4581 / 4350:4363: 1.0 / 0.762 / 1.01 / 1.4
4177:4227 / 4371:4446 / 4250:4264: 2.4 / 0.717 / 0.659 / 1.01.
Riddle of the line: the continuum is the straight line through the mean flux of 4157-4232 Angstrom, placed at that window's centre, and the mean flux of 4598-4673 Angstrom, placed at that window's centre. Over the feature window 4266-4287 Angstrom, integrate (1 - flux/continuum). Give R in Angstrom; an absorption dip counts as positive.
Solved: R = 3.9 Angstrom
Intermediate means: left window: 0.716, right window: 1.54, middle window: 0.708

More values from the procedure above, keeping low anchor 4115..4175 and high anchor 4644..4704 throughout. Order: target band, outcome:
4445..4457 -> 1.4 Angstrom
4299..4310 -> 4.5 Angstrom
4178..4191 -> 0.1 Angstrom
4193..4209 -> 2.4 Angstrom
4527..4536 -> 1.7 Angstrom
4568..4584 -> -0.8 Angstrom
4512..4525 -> -1.1 Angstrom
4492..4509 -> -1.2 Angstrom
